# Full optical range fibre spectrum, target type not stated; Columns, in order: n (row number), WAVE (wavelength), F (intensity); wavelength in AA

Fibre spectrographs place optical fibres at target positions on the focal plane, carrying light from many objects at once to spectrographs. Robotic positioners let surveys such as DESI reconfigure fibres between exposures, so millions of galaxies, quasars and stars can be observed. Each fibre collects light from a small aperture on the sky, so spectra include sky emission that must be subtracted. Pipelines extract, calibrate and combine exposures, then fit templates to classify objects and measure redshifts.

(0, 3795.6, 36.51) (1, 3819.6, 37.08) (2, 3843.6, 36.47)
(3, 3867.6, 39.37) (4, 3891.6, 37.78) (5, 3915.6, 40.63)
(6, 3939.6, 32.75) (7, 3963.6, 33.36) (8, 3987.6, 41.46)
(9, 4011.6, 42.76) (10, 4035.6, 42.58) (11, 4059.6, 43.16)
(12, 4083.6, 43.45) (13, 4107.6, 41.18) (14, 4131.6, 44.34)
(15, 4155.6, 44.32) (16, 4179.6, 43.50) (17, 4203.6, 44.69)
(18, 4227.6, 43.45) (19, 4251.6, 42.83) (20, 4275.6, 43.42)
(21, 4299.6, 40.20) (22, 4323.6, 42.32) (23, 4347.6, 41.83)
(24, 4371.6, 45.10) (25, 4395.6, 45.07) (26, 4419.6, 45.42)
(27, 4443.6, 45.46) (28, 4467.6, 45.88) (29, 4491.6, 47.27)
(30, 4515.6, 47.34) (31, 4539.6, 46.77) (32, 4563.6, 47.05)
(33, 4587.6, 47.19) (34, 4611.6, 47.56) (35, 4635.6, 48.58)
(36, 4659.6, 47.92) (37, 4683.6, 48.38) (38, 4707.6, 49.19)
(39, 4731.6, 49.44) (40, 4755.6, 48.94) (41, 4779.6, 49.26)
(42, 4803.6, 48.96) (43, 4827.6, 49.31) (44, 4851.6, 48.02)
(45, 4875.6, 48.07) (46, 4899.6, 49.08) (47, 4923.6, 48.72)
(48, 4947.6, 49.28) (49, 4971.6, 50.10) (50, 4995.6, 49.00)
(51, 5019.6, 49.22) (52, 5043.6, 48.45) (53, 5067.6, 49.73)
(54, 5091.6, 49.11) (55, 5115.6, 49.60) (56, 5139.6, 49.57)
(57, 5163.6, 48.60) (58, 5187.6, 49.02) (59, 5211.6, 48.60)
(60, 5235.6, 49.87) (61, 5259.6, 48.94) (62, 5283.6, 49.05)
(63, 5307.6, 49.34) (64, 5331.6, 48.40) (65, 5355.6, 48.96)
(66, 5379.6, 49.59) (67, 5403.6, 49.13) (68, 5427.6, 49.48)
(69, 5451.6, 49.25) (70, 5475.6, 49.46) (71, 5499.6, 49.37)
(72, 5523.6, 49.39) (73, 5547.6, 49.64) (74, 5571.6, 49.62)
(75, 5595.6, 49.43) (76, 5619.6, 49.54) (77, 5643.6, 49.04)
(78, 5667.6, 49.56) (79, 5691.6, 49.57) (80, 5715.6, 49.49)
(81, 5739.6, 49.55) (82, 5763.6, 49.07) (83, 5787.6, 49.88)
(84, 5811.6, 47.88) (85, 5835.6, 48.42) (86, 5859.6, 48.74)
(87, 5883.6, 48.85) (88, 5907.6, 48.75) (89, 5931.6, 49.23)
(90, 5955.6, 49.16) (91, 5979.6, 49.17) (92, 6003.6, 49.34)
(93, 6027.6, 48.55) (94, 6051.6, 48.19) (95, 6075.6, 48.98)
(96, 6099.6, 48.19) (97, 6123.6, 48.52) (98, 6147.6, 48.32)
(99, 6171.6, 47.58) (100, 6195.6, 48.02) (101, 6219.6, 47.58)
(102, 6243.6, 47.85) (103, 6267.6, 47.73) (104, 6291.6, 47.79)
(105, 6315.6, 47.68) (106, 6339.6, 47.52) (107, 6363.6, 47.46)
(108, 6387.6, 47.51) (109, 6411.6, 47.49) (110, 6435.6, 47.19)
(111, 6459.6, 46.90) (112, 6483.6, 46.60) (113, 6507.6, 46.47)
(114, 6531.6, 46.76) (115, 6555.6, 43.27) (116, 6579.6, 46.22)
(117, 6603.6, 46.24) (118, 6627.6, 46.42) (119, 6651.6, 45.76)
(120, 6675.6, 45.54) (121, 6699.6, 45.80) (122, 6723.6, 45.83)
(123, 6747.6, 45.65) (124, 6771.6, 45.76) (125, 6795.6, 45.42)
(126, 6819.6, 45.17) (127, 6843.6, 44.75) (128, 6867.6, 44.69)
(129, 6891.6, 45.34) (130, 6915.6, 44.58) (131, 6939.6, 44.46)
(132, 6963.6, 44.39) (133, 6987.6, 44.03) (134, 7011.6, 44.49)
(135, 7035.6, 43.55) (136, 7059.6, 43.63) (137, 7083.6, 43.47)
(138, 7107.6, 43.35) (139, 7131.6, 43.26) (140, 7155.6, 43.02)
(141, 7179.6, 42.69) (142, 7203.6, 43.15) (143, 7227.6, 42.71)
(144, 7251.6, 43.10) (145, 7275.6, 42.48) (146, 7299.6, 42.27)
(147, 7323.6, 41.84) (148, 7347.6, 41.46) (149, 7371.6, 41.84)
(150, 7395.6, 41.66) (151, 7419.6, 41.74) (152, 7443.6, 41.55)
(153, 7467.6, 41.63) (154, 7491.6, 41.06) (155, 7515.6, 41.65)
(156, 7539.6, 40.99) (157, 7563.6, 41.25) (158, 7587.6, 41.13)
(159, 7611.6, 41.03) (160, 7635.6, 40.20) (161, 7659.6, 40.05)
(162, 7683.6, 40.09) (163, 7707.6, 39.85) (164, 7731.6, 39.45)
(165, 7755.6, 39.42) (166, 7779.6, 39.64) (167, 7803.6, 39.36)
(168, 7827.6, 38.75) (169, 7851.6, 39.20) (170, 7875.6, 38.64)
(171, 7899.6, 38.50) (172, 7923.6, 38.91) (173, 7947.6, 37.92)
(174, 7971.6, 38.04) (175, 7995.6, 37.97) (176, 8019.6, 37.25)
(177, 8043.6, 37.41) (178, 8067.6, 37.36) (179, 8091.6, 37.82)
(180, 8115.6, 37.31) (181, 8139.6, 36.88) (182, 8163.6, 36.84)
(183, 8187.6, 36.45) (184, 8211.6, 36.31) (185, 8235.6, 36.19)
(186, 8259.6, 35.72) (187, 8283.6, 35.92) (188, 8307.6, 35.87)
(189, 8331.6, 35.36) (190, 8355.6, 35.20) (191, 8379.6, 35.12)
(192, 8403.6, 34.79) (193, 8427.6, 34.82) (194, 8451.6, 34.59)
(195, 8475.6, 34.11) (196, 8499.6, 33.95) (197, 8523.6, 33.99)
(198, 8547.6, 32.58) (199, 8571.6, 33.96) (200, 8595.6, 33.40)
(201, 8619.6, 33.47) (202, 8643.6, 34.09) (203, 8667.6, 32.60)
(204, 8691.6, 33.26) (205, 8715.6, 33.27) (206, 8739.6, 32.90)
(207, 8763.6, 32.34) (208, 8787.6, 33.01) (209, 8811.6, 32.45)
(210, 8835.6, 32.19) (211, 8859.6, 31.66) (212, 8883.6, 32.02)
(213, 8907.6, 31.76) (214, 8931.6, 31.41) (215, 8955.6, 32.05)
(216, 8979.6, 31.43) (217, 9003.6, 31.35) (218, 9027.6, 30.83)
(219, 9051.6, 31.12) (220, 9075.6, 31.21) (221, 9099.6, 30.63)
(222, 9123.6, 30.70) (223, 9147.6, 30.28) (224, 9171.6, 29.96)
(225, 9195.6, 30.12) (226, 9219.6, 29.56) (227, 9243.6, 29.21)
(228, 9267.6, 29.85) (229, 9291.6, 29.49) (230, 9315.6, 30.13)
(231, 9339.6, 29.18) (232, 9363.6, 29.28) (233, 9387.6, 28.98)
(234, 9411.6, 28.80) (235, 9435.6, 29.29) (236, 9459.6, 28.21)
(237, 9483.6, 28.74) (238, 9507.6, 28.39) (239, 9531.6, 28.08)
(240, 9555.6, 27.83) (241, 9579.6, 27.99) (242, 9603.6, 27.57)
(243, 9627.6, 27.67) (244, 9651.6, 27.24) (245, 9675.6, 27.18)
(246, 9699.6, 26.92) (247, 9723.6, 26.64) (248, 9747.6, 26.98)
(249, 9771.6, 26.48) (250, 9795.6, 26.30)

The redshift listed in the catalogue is 0.00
